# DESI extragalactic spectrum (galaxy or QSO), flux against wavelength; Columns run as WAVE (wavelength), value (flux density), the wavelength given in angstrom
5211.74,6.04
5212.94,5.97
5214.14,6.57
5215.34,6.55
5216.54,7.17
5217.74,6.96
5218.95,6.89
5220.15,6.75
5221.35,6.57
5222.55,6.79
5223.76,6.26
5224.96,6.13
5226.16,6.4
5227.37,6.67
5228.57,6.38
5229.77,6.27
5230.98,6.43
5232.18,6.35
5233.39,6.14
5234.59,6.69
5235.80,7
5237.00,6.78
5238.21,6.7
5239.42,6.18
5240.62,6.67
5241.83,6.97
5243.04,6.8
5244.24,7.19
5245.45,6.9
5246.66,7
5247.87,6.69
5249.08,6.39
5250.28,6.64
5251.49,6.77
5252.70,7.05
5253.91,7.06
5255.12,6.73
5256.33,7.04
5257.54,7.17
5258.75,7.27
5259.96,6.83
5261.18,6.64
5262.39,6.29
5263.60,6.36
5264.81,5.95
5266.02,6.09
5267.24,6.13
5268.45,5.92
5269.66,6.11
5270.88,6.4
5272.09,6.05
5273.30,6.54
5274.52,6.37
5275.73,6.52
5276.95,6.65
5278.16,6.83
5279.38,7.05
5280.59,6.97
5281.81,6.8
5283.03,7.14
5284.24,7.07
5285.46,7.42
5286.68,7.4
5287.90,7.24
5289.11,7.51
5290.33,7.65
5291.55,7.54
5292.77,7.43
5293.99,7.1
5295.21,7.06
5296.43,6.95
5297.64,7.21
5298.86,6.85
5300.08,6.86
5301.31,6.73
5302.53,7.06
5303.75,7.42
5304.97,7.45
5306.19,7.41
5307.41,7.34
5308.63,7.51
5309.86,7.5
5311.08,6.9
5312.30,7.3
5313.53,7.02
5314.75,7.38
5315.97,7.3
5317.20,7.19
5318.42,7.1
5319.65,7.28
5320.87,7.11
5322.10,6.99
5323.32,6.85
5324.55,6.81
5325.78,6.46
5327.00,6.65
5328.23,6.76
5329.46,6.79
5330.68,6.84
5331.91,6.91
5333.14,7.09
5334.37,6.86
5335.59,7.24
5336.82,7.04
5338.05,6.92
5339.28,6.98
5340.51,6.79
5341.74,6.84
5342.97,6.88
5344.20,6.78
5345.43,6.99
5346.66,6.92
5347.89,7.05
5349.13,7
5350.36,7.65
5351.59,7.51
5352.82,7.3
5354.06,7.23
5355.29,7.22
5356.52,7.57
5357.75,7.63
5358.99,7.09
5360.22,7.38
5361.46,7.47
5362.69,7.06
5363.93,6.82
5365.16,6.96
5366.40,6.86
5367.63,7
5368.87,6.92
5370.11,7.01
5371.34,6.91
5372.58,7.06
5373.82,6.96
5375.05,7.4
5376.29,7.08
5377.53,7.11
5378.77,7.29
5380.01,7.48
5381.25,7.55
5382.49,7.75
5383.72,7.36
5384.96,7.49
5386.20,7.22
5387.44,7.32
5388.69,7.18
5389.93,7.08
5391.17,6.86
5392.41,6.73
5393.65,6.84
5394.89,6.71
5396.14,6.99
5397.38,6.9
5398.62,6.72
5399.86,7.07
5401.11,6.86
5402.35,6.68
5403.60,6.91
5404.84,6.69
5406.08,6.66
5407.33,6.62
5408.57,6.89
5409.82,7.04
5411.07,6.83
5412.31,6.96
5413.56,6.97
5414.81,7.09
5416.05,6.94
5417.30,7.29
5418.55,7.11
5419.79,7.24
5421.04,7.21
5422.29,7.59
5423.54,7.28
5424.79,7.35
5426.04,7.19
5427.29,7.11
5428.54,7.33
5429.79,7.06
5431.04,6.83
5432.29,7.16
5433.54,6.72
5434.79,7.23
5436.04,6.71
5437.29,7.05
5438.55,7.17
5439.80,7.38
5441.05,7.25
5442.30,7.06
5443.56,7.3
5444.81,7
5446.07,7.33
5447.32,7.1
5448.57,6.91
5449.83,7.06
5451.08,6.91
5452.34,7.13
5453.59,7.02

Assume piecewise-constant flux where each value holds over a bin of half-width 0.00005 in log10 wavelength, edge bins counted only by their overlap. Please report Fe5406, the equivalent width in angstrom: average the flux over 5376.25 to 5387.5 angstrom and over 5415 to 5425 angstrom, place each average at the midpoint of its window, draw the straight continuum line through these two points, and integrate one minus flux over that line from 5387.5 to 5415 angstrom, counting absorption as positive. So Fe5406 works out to 1.6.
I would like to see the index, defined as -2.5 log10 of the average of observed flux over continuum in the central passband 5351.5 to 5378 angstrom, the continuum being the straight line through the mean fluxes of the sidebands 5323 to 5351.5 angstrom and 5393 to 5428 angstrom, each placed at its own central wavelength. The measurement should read -0.03 mag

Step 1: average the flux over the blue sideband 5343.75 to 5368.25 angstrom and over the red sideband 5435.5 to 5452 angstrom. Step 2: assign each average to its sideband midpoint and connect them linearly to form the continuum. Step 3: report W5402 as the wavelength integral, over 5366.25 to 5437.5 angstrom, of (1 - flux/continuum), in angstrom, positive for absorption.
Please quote 0.74 angstrom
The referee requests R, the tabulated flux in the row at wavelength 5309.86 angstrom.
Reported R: 7.5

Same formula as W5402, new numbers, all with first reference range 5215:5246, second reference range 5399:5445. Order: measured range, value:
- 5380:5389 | -0.59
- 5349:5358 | -0.65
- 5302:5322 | -1.32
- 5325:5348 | -0.05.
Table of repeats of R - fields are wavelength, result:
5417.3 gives 7.29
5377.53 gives 7.11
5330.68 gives 6.84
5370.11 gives 7.01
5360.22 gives 7.38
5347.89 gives 7.05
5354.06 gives 7.23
